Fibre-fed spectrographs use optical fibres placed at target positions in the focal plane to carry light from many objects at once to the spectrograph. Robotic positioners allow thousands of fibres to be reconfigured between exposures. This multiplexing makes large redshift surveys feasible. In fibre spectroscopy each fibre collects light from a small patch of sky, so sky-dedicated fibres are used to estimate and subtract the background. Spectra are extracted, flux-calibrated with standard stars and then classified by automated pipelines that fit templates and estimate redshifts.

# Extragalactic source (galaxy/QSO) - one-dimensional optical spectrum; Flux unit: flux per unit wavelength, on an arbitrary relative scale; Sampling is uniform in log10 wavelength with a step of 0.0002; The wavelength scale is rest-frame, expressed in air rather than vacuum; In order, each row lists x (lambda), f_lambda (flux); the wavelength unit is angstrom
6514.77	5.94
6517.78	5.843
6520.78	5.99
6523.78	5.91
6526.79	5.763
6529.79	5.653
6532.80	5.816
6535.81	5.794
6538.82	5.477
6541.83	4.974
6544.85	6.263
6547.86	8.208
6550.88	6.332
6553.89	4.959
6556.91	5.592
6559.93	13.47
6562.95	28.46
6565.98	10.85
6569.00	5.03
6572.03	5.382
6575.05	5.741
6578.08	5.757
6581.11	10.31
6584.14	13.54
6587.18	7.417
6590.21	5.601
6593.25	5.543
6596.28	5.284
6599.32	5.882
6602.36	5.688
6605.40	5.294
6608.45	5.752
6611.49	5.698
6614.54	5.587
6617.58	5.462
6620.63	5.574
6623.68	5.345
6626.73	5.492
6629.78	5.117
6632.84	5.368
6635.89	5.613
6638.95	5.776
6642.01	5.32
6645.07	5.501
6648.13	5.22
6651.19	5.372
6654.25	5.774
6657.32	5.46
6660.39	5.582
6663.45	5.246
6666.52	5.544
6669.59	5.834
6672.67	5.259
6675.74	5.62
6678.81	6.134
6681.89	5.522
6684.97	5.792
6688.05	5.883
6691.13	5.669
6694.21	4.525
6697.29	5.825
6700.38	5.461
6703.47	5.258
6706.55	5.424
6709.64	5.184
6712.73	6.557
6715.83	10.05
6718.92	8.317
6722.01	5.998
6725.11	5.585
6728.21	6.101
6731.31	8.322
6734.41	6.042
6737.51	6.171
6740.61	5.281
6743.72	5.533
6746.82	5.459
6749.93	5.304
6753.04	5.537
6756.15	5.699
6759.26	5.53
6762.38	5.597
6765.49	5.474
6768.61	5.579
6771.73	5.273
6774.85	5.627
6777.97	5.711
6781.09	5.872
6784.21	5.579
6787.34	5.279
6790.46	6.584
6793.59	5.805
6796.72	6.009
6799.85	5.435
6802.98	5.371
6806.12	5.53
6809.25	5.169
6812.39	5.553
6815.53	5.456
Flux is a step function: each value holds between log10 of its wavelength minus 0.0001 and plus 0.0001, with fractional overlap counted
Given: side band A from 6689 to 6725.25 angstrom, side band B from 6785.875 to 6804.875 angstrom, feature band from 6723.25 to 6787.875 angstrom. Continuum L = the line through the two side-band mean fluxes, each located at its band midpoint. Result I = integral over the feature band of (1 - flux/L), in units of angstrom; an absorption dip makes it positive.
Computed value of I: 2.1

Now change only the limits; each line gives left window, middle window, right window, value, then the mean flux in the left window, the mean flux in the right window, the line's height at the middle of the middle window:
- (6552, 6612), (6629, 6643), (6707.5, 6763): 3.71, 8.09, 6.24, 7.43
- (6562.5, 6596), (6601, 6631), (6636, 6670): 6.67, 8.66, 5.51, 7.09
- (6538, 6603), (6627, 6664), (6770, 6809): 9.08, 8.05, 5.66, 7.23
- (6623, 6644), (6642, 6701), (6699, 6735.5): 3.93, 5.44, 6.54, 5.94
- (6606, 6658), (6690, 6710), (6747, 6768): 0.62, 5.49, 5.52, 5.51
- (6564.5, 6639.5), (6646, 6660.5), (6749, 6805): 1.54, 6.33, 5.63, 6.12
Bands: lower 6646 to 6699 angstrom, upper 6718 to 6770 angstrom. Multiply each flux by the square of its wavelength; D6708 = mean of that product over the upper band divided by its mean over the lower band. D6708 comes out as 1.09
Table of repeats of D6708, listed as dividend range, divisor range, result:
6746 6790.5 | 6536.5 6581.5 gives 0.71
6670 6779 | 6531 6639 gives 0.87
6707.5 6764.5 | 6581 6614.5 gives 0.97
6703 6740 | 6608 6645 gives 1.23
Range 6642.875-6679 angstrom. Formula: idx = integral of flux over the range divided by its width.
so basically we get 5.52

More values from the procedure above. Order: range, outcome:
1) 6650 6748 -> 5.94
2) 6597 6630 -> 5.55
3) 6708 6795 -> 6.04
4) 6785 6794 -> 5.87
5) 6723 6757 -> 5.92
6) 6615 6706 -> 5.5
